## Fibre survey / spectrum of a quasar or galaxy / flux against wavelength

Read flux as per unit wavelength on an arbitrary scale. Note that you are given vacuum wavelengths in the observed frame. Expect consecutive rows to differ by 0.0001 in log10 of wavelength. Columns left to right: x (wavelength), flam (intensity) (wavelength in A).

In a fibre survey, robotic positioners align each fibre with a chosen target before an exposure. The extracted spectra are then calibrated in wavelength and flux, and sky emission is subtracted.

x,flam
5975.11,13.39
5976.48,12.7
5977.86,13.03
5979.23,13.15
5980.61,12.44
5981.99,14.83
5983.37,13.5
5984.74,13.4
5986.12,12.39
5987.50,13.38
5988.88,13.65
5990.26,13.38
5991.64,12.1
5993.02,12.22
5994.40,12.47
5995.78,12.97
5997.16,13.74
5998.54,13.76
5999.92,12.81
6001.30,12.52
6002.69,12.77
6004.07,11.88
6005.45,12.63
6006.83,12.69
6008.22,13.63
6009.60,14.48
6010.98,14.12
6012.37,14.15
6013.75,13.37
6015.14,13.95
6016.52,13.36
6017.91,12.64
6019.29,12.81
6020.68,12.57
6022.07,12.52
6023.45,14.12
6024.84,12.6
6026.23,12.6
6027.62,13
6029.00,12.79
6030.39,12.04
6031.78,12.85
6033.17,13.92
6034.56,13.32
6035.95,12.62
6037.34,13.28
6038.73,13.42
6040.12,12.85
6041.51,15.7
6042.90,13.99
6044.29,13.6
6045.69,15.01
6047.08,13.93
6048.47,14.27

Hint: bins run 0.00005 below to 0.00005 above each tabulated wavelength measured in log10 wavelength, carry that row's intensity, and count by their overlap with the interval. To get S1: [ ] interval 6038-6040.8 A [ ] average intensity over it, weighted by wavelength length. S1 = 13.1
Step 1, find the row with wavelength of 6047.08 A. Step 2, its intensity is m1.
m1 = 13.93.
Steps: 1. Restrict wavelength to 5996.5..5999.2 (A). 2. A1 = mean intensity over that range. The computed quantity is 13.8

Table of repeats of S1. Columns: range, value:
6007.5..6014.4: 13.9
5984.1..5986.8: 12.9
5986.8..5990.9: 13.5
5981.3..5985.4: 13.9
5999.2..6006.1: 12.5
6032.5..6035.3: 13.6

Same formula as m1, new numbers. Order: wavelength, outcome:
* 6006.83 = 12.69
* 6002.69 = 12.77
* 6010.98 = 14.12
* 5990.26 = 13.38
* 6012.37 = 14.15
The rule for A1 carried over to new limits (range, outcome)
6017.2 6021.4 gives 12.7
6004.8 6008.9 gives 13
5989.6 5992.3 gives 12.7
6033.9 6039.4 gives 13.2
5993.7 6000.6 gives 13.2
